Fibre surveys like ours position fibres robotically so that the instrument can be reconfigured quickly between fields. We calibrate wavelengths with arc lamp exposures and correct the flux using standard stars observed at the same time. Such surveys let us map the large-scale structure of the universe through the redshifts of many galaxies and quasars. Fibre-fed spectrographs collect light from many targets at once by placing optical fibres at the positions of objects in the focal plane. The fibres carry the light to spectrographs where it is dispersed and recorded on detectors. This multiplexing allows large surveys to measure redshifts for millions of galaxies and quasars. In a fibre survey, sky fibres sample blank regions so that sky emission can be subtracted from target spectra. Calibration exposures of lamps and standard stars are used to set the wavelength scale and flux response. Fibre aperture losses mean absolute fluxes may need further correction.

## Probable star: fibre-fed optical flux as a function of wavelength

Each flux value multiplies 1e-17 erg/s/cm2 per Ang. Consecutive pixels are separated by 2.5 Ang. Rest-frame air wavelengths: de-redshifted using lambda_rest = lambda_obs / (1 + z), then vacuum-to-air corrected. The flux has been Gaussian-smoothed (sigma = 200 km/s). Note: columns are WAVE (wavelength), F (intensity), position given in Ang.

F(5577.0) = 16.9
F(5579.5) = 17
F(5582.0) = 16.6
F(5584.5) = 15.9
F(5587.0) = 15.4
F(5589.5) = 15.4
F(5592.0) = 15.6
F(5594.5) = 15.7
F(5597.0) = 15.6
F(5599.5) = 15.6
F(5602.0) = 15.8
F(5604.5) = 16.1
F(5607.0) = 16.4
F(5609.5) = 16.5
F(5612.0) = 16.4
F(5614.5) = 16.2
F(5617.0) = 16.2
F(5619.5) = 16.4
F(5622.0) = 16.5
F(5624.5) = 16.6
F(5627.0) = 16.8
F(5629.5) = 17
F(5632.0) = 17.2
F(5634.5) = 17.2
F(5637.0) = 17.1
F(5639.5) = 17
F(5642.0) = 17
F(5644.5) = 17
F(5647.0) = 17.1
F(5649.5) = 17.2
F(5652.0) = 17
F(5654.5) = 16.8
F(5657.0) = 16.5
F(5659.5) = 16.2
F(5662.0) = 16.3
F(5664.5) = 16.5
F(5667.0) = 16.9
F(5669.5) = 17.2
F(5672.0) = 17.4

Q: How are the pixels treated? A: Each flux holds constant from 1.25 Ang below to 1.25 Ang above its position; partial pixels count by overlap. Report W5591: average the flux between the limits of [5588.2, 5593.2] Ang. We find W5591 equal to 15.5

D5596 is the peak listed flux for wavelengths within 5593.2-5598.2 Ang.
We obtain 15.7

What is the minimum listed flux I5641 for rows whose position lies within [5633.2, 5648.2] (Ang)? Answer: 17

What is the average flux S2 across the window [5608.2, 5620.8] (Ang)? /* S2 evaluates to 16.3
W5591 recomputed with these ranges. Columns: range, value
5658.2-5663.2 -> 16.3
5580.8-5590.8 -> 15.8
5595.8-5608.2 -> 15.9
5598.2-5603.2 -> 15.7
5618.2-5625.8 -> 16.5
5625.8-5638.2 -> 17.1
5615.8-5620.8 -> 16.3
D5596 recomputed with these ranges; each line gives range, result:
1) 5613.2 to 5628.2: 16.8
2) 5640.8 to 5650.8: 17.2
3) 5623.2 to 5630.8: 17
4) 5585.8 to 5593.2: 15.6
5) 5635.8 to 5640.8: 17.1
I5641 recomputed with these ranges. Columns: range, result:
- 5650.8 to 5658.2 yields 16.5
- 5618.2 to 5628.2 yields 16.4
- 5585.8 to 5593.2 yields 15.4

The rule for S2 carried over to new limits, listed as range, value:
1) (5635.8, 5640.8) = 17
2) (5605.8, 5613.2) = 16.4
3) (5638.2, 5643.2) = 17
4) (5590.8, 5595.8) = 15.7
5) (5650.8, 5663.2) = 16.6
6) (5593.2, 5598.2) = 15.7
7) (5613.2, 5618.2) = 16.2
